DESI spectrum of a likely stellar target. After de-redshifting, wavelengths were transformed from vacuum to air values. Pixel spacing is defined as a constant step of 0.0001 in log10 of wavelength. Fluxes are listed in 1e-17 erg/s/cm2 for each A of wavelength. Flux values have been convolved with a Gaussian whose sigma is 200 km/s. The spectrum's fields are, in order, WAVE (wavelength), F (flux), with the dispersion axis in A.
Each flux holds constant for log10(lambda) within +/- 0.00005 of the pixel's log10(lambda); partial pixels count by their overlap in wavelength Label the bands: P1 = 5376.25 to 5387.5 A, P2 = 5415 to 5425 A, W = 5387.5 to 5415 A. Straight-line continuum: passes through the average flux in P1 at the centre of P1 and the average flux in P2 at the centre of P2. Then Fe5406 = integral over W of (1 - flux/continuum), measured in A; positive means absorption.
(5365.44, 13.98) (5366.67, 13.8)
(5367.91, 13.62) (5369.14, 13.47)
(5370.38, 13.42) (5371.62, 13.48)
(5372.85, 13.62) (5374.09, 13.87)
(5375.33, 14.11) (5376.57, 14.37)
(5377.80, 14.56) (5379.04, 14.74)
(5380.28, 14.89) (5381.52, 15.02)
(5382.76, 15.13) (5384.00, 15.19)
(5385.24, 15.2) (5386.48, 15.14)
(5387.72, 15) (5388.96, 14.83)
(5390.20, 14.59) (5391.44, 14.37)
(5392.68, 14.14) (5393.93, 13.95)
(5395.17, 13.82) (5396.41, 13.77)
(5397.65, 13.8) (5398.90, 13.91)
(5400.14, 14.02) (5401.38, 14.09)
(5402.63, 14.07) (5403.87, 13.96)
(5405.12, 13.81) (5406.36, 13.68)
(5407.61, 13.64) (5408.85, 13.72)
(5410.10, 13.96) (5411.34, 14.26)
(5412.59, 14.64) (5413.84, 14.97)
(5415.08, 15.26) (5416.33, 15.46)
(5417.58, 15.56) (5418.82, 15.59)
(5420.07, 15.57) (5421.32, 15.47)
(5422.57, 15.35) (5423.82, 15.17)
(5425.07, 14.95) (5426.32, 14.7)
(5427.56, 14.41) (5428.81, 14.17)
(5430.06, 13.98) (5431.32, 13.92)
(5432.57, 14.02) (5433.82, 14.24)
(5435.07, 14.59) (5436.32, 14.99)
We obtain 1.9 A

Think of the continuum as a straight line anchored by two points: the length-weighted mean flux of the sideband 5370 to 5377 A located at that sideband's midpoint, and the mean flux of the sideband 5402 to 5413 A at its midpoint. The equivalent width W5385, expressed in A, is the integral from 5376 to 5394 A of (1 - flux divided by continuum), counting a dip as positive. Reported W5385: -1.2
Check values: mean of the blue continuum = 13.8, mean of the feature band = 14.8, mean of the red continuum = 14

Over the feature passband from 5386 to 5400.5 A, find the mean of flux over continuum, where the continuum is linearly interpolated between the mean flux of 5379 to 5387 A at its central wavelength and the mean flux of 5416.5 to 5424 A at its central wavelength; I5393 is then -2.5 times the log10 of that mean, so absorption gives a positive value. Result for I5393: 0.07 mag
